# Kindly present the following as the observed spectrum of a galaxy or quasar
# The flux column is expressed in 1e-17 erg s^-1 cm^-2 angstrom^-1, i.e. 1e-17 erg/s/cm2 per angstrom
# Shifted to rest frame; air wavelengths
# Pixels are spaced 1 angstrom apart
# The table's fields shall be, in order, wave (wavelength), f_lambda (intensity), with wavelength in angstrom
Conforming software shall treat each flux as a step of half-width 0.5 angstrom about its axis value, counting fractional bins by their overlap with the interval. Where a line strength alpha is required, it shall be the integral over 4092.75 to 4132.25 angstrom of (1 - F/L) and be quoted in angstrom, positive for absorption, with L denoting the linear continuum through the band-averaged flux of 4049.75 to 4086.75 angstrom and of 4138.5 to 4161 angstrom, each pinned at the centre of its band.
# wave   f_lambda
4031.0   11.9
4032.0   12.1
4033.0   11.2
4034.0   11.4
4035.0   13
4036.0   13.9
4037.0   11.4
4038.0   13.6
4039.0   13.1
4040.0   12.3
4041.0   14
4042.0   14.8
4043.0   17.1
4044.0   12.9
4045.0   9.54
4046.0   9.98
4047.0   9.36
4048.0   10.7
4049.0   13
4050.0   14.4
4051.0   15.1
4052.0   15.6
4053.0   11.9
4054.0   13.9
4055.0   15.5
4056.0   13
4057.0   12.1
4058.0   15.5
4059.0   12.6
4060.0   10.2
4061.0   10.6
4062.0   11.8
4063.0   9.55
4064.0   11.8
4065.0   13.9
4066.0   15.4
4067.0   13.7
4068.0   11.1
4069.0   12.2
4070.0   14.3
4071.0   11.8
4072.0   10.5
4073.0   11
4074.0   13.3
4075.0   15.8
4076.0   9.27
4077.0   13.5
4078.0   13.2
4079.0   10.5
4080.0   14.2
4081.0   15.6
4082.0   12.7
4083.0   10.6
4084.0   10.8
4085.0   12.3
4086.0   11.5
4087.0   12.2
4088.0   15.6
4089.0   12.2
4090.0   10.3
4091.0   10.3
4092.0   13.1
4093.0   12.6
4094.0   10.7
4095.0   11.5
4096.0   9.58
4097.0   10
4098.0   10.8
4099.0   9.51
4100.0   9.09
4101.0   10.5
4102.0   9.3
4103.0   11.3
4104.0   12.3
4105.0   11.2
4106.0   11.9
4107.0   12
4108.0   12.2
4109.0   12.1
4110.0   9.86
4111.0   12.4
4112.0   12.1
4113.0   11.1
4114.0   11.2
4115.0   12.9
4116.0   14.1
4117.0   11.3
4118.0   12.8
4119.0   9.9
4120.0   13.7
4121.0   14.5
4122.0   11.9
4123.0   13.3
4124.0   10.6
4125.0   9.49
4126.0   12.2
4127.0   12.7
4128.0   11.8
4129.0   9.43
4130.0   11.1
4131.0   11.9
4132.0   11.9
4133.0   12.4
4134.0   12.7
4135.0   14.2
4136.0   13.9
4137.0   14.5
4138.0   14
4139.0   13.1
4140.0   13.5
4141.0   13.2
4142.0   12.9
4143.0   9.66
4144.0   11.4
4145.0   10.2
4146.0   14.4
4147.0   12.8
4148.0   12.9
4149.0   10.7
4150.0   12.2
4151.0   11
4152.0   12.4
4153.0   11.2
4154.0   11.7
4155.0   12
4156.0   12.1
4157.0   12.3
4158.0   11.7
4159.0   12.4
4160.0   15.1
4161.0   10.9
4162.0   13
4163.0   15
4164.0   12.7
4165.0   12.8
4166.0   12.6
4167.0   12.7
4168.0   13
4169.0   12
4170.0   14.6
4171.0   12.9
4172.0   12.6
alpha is 3.1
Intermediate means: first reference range 12.7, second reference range 12.2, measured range 11.5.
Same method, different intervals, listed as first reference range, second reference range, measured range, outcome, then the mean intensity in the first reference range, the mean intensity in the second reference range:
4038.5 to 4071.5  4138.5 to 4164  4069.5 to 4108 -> 2.67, 12.8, 12.3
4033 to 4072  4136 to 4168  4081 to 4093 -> 0.49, 12.7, 12.5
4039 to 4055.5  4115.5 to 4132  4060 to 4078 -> 0.69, 13.1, 11.9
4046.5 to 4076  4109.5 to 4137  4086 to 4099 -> 0.94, 12.7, 12.1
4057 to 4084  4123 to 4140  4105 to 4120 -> 0.57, 12.4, 12.3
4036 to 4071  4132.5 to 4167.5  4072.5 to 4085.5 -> 0.24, 12.8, 12.6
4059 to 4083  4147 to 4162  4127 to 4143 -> -0.58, 12.4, 12.1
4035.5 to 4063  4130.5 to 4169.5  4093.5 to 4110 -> 2.39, 12.8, 12.5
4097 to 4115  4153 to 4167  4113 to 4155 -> -1.21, 11.1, 12.6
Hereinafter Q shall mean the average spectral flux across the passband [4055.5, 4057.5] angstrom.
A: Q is 12.6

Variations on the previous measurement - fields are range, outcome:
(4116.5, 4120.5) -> 11.9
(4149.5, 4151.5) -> 11.6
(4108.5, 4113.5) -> 11.5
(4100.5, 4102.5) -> 9.9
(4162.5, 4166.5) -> 13.3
